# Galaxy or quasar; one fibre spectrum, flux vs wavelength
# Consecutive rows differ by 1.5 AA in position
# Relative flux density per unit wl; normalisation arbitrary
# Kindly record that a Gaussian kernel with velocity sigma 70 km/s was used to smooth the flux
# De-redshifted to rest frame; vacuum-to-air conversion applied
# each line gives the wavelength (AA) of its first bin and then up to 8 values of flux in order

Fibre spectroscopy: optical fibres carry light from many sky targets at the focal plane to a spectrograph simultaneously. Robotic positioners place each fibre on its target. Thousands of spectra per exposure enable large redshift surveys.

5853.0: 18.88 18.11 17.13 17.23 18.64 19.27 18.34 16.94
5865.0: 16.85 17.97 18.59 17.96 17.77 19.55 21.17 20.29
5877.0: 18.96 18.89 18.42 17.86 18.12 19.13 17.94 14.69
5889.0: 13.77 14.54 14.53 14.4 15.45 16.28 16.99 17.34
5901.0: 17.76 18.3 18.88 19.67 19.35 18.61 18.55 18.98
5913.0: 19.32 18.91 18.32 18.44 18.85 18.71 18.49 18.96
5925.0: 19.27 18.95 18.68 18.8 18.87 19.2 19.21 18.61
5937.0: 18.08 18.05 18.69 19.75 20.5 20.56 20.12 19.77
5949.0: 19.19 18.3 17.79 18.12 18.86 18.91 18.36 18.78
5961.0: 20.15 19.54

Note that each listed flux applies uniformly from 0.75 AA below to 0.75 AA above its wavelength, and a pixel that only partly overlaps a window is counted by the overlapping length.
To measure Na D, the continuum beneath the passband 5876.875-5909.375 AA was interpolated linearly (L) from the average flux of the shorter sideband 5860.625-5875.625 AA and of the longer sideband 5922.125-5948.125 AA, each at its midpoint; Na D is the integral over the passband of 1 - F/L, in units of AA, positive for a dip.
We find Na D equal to 2.61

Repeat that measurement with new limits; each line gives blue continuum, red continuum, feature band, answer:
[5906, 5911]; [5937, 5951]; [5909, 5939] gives 0.5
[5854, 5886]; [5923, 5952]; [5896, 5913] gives 0.4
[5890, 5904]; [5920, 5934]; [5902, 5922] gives -1.4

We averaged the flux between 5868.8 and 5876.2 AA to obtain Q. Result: 19.4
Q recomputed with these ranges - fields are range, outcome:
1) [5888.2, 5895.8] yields 14.6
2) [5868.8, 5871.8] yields 17.9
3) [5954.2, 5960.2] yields 18.7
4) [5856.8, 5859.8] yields 18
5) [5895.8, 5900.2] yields 16.9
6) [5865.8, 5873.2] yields 18.4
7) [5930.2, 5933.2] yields 19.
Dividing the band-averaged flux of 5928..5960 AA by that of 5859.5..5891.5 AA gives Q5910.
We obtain 1.06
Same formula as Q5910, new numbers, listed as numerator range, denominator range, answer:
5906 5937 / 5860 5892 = 1.05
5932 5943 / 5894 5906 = 1.08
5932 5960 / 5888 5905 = 1.17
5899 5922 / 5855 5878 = 1.01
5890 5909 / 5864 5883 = 0.92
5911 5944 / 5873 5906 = 1.08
